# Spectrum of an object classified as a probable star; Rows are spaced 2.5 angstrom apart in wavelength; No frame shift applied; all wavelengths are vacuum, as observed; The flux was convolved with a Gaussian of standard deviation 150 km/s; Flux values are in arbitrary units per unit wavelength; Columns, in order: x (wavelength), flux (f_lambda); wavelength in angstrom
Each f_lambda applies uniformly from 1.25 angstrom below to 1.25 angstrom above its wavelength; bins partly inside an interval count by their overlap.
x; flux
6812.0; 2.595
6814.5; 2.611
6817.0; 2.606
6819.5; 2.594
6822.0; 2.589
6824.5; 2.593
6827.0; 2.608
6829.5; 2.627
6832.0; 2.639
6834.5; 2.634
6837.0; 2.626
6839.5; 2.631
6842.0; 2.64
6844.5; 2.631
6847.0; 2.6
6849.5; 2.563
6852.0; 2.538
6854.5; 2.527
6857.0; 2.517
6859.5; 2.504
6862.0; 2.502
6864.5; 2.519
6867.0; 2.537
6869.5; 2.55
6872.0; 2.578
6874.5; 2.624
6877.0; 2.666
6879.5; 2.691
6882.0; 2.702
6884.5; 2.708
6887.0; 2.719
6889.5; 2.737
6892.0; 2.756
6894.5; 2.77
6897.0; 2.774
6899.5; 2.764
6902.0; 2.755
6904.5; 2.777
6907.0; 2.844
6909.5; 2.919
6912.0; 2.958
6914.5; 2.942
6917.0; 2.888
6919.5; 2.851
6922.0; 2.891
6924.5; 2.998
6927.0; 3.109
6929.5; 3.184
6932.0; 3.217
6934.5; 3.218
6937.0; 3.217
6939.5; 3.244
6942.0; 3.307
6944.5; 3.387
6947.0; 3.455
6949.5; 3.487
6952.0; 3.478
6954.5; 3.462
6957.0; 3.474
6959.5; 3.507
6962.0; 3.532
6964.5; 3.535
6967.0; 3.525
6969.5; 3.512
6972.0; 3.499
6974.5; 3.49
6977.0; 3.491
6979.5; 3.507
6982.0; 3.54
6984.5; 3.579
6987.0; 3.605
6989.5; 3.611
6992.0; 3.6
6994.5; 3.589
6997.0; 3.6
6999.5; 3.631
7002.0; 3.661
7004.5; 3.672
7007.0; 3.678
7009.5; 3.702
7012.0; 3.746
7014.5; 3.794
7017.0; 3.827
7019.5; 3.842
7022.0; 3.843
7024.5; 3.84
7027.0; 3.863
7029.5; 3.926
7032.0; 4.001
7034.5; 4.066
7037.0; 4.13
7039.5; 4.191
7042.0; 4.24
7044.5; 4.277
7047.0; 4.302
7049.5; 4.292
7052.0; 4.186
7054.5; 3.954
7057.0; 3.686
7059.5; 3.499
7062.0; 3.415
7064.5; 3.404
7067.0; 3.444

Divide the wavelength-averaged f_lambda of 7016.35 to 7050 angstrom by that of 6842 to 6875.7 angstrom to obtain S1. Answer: 1.58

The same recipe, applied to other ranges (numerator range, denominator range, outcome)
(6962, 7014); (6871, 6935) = 1.26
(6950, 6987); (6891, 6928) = 1.23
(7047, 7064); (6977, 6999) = 1.08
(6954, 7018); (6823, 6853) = 1.38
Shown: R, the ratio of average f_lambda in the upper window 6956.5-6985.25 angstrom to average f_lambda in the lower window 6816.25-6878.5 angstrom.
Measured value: 1.36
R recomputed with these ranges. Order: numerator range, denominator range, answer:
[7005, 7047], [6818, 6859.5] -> 1.52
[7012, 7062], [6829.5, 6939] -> 1.44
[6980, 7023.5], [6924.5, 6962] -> 1.10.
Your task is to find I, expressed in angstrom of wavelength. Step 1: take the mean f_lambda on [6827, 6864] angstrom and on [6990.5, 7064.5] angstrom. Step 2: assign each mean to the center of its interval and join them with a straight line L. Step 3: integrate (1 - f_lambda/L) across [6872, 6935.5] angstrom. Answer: 3.0 angstrom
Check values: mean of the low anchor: 2.58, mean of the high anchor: 3.86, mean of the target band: 2.85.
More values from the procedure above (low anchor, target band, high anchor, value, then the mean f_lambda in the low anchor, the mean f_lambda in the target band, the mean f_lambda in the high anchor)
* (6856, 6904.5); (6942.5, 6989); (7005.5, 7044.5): -1.4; 2.66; 3.5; 3.92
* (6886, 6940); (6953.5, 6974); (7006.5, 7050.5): -0.7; 2.93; 3.51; 3.98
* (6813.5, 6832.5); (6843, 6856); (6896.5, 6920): 0.5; 2.61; 2.57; 2.85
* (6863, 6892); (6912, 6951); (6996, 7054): -0.5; 2.64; 3.16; 3.93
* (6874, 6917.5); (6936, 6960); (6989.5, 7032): -1.4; 2.78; 3.4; 3.74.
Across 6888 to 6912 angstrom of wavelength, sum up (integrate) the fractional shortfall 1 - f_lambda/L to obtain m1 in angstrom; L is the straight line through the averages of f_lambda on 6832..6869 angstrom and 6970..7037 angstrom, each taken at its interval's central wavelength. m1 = 1.16 angstrom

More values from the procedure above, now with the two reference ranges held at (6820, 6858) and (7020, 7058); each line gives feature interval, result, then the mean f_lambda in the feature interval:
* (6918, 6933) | 0.9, 3.04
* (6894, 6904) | 0.9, 2.77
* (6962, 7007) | 1.0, 3.57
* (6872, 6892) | 1.5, 2.69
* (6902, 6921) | 1.5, 2.87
